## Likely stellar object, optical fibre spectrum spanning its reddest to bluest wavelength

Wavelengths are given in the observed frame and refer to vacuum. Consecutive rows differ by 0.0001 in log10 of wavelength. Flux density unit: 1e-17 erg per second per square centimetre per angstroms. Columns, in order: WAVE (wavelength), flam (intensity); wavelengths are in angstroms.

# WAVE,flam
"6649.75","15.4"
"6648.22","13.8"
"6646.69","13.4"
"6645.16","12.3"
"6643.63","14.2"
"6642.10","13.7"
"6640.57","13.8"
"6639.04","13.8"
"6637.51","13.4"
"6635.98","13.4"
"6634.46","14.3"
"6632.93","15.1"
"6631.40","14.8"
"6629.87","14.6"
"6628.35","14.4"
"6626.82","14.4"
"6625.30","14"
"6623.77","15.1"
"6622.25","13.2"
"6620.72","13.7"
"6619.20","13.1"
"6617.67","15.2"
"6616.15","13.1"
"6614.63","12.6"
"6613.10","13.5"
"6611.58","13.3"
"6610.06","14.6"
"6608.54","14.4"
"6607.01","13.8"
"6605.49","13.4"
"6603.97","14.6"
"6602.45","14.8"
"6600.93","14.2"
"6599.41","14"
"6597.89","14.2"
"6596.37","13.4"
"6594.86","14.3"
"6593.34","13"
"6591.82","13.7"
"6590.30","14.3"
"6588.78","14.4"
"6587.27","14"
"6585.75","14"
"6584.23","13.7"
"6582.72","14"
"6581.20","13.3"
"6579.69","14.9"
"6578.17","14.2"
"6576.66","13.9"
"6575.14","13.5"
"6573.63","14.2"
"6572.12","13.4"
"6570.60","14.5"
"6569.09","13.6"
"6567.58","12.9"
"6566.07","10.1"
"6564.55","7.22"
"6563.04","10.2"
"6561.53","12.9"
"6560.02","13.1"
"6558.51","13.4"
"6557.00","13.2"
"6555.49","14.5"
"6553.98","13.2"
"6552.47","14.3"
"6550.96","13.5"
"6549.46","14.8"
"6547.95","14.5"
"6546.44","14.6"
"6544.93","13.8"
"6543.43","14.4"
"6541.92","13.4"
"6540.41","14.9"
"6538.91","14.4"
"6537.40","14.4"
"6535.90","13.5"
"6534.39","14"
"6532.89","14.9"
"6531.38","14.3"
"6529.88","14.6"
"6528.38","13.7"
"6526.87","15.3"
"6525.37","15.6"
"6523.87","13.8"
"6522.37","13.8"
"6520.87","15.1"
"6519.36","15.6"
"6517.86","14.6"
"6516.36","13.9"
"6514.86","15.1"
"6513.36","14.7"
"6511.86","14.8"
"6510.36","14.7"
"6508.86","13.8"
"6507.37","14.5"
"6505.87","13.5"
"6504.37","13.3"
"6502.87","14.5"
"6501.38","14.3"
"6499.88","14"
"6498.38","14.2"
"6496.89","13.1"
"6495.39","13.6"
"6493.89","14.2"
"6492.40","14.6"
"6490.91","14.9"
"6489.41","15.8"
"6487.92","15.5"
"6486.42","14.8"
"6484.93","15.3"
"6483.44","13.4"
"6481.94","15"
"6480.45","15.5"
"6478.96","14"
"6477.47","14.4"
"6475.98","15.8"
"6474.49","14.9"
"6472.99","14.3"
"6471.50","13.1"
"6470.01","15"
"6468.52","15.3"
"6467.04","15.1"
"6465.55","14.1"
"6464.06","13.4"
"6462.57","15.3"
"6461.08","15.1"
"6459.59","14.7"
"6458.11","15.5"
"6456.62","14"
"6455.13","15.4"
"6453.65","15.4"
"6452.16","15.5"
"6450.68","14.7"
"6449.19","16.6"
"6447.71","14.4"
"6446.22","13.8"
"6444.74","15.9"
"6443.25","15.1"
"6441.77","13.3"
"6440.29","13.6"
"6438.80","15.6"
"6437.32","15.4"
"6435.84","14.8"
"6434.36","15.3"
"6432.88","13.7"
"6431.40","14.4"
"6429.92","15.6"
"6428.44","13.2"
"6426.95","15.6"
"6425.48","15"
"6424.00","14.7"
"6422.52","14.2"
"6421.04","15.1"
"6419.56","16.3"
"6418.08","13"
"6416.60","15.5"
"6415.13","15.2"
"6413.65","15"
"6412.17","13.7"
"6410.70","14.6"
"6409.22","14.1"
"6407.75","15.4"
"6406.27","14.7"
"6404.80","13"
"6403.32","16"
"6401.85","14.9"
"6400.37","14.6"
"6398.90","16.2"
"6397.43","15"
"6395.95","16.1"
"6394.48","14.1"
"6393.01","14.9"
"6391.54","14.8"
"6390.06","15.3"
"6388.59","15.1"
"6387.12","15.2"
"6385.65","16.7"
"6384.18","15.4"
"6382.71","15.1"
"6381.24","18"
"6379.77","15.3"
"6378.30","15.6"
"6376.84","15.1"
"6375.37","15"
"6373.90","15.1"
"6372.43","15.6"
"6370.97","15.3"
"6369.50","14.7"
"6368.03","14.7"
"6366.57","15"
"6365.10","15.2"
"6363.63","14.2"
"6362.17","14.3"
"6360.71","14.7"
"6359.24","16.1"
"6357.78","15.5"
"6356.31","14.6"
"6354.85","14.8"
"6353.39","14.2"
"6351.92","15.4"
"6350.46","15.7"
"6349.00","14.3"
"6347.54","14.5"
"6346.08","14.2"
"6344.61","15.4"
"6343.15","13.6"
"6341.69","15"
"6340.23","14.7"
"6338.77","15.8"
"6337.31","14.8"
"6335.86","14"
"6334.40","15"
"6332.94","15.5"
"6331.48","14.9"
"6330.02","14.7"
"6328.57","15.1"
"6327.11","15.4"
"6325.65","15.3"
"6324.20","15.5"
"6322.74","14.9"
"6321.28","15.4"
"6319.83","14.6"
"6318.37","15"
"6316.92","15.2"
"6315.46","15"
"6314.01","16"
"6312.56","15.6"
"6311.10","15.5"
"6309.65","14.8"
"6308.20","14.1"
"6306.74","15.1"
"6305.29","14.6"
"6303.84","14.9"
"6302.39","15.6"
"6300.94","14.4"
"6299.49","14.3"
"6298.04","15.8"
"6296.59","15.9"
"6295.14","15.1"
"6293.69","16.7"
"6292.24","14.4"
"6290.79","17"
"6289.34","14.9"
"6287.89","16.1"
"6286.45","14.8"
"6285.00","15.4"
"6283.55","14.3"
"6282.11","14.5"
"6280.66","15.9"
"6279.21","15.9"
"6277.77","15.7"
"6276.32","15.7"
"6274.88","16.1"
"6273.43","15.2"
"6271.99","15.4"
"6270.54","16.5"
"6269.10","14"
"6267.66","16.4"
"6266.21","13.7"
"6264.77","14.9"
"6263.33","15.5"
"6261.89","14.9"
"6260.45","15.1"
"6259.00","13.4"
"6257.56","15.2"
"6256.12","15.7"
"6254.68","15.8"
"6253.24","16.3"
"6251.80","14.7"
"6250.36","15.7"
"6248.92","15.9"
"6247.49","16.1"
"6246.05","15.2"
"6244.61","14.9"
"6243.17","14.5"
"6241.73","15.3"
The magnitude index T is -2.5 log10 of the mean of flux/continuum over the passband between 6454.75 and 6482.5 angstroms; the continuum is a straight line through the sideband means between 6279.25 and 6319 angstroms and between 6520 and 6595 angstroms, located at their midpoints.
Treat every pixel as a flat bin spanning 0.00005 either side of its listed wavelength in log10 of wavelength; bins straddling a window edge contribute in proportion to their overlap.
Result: -0.04 mag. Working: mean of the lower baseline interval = 15.2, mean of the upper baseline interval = 13.7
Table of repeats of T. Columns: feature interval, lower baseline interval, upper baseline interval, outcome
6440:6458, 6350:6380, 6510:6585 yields -0.03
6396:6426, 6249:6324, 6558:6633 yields -0.02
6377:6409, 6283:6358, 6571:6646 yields -0.04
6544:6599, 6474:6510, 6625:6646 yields 0.06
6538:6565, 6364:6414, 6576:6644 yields 0.07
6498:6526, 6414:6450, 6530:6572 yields -0.04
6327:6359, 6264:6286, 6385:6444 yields 0.01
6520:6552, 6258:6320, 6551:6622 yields -0.04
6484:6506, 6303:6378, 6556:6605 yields -0.03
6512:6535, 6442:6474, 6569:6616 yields -0.02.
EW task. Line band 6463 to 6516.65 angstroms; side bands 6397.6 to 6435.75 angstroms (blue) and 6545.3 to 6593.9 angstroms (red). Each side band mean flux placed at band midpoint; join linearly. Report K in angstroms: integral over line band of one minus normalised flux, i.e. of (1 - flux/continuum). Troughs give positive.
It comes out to -1.3 angstroms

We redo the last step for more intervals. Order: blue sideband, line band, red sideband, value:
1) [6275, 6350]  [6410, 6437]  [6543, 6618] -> -0.4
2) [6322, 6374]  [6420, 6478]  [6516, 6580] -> -1.8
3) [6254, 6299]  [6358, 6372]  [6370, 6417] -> 0.2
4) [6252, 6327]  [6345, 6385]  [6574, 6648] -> -0.4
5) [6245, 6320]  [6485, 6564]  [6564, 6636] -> -0.2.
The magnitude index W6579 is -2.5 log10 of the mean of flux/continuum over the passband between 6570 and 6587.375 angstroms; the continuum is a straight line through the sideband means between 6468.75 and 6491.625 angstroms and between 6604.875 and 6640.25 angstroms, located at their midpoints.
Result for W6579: 0.02 mag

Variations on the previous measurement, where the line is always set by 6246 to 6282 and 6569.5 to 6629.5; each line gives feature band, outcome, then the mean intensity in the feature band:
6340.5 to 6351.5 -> 0.03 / 14.7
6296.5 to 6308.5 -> 0.02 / 14.9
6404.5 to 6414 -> 0.03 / 14.4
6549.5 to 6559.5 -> 0.03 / 13.8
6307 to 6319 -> 0.00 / 15.1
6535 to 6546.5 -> 0.00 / 14.1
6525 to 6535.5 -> -0.02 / 14.5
